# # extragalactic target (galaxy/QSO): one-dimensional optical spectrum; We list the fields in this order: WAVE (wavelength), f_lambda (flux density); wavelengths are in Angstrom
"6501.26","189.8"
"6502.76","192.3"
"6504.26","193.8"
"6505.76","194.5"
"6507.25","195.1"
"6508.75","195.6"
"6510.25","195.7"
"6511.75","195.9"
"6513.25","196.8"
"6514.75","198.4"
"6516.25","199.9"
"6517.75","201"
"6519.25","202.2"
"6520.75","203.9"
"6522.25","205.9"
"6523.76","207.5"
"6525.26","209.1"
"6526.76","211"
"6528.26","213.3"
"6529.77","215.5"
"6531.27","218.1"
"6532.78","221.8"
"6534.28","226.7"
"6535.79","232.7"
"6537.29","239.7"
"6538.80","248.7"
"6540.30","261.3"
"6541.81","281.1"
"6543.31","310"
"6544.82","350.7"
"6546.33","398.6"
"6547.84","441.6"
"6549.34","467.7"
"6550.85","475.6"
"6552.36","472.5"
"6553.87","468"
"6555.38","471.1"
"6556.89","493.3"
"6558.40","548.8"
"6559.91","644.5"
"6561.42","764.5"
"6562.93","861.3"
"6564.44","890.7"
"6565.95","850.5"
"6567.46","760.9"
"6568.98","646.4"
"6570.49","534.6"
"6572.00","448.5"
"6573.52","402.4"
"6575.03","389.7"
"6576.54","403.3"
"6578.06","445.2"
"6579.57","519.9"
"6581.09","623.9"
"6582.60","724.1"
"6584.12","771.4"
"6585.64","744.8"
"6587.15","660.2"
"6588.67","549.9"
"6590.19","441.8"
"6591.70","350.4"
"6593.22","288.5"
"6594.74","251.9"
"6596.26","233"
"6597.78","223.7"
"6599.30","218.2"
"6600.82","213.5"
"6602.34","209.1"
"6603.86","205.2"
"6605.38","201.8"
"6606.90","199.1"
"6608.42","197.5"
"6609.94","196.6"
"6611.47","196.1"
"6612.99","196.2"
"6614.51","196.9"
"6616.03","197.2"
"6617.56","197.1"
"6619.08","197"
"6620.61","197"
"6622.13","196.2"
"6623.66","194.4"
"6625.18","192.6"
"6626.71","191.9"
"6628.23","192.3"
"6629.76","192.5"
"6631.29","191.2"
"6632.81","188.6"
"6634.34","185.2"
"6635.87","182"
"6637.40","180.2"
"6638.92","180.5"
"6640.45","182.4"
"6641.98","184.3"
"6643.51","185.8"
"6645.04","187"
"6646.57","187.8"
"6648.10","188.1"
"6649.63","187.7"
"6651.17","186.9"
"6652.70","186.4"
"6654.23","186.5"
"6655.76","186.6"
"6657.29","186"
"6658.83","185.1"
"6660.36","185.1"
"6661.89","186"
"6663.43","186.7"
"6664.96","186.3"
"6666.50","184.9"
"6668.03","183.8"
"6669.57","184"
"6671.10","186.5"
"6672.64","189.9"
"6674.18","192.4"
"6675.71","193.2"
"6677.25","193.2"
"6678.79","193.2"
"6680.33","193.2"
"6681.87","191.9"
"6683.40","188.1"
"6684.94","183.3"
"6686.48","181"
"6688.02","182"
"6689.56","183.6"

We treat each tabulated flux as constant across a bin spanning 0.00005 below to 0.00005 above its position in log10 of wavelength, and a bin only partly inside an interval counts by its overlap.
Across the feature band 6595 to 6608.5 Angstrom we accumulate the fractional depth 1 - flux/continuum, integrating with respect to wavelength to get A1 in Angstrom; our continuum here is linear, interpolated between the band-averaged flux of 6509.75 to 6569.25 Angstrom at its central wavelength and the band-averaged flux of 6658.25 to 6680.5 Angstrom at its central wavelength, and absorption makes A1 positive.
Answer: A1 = 3.4 Angstrom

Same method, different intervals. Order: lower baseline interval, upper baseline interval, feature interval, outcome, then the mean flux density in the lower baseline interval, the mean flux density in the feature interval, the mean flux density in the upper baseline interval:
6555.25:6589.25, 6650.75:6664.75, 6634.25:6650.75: 4.8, 618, 185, 186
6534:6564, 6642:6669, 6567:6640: 0.2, 441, 324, 186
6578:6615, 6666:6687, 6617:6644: 9.2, 362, 190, 189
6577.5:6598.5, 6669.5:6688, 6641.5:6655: 4.8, 489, 187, 189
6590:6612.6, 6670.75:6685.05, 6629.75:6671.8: 4.3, 236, 186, 191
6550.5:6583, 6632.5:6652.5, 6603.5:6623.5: 8.2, 583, 198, 185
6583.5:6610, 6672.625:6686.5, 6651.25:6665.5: 2.7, 343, 186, 190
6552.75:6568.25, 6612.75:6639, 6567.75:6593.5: -0.8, 671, 535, 192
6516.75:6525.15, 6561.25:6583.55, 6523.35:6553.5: 4.4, 204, 298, 615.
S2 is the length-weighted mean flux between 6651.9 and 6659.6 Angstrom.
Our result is 186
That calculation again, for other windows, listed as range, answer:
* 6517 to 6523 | 203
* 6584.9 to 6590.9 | 600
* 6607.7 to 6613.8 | 197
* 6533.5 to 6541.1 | 242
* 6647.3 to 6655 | 187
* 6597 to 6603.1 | 216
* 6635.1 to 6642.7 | 182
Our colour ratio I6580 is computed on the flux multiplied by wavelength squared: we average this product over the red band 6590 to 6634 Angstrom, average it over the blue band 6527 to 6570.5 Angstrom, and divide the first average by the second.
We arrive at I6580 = 0.49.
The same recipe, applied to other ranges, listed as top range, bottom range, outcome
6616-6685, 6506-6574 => 0.52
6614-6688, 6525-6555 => 0.62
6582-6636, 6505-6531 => 1.43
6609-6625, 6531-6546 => 0.76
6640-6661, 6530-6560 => 0.53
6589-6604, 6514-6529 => 1.37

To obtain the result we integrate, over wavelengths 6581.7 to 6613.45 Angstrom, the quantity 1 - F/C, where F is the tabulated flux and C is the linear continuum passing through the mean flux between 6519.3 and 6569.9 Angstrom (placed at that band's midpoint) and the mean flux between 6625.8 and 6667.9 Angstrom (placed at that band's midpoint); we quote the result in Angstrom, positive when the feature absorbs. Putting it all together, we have -4.6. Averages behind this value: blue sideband 413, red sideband 186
